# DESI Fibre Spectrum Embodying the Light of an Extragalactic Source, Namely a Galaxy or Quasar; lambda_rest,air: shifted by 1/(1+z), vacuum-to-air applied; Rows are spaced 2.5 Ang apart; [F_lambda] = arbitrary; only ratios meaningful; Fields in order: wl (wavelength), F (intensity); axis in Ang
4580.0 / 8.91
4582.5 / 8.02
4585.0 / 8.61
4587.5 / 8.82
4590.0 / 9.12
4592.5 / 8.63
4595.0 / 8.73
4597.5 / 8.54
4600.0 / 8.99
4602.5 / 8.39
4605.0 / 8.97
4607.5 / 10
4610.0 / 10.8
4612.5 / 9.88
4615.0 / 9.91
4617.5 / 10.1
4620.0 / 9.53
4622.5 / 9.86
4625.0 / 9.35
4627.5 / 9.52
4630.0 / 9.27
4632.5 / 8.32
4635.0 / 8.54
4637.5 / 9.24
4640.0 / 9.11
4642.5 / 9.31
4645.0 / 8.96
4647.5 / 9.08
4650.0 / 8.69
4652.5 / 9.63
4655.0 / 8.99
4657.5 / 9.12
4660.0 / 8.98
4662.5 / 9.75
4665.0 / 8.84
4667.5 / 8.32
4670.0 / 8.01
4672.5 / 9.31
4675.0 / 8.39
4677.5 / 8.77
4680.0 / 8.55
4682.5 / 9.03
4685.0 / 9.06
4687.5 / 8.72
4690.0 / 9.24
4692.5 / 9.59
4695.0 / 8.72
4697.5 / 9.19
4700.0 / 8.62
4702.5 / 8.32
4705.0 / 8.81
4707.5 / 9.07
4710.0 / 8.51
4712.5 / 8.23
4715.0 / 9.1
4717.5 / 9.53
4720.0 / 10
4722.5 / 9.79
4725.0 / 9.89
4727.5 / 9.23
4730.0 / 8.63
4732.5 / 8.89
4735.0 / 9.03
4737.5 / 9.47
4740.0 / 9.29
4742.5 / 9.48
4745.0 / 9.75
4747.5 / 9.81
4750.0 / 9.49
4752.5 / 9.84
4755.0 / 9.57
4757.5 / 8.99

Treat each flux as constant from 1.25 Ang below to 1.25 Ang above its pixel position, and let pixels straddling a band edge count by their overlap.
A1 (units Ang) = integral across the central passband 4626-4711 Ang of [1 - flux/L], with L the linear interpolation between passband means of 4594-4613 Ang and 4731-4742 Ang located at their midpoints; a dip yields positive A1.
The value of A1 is 2.7 Ang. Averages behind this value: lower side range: 9.27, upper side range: 9.18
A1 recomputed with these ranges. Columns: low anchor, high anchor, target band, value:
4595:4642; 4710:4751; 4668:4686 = 1.2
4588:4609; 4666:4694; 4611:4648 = -1.9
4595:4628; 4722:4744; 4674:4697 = 1.1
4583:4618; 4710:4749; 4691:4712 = 1.0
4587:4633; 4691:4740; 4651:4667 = 0.1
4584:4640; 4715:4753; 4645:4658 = 0.3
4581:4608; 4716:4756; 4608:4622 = -1.8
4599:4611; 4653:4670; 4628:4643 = 0.3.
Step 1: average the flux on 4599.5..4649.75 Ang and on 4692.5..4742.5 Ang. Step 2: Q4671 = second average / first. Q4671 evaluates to 0.97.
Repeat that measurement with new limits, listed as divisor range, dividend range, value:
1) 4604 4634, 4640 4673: 0.93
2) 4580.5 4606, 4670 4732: 1.04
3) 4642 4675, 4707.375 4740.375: 1.02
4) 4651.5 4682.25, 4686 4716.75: 1.00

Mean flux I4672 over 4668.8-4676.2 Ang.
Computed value 8.58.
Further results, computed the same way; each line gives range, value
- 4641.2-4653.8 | 9.13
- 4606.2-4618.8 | 10.1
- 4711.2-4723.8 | 9.33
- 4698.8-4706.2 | 8.58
